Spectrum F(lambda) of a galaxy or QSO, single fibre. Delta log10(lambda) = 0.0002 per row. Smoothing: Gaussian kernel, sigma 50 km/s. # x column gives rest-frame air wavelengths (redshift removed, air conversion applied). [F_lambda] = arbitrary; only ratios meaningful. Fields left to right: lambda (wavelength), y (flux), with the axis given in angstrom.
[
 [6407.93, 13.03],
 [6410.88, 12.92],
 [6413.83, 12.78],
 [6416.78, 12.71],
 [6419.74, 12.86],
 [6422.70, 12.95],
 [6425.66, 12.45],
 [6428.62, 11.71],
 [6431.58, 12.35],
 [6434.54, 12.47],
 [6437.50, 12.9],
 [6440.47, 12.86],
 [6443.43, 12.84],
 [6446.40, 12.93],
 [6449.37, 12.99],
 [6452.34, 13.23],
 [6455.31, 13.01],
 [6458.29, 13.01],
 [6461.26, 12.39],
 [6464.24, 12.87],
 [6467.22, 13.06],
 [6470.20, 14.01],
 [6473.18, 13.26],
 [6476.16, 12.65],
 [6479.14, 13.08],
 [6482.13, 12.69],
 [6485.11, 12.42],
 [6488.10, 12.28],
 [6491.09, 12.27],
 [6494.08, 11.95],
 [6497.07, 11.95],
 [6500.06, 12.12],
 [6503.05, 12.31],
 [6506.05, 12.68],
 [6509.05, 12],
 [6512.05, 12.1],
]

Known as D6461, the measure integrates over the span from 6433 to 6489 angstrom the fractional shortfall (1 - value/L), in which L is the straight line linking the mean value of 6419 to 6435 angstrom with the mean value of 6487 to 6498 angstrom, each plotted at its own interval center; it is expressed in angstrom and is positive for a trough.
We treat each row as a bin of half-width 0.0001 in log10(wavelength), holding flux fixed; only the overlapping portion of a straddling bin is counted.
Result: -2.9 angstrom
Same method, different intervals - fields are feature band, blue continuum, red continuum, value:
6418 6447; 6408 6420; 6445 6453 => 0.72 angstrom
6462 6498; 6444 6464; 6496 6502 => -0.81 angstrom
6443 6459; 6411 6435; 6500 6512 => -0.71 angstrom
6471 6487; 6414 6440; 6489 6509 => -0.72 angstrom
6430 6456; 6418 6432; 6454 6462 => -0.33 angstrom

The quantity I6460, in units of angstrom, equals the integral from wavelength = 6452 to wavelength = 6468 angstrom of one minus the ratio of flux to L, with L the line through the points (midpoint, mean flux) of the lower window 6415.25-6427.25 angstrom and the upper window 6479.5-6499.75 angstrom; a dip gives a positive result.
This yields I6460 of -0.5 angstrom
